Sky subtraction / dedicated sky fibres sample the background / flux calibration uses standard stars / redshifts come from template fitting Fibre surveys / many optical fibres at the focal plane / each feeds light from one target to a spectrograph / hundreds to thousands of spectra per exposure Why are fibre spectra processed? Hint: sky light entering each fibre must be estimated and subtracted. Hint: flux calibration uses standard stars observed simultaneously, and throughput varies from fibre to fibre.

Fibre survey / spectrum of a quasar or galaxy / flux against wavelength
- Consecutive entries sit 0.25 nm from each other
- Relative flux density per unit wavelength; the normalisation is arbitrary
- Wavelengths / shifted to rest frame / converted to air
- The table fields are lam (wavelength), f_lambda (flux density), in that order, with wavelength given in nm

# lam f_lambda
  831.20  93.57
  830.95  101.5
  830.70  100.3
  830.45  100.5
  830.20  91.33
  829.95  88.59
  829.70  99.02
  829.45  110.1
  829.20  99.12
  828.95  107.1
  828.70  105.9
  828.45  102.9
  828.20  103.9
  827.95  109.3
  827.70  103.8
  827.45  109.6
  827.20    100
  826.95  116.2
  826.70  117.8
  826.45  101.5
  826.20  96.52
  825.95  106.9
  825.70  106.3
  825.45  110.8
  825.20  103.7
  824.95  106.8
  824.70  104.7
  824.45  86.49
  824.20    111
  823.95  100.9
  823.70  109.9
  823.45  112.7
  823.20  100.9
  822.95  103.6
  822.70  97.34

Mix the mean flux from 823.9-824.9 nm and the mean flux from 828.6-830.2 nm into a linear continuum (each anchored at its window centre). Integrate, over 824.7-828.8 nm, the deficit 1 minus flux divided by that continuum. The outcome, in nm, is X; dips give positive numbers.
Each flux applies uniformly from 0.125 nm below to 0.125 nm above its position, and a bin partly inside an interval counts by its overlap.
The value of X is -0.22 nm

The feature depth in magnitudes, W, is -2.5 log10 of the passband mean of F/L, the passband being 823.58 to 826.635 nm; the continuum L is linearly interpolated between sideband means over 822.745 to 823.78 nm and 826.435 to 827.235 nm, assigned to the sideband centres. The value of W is 0.05 mag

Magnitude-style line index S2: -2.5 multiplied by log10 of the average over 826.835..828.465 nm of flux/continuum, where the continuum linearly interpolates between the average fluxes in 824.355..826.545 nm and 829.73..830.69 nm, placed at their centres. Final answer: -0.08 mag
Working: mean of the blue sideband 103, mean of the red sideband 94.8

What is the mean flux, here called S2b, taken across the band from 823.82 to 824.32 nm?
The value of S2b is 106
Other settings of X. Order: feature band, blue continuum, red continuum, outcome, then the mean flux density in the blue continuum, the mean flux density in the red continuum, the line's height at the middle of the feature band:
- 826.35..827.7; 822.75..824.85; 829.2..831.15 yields -0.102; 104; 98.6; 101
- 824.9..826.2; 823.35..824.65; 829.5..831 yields -0.045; 104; 97.3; 102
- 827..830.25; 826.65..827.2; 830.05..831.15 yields 0.094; 113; 97.9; 106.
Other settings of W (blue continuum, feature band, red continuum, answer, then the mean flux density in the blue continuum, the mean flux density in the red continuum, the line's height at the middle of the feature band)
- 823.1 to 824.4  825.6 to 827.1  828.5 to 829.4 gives -0.02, 106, 104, 105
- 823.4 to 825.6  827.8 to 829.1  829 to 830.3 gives -0.06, 105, 98.3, 99.9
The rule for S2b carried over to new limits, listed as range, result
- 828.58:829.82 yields 104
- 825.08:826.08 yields 107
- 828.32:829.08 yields 105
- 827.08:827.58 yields 105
